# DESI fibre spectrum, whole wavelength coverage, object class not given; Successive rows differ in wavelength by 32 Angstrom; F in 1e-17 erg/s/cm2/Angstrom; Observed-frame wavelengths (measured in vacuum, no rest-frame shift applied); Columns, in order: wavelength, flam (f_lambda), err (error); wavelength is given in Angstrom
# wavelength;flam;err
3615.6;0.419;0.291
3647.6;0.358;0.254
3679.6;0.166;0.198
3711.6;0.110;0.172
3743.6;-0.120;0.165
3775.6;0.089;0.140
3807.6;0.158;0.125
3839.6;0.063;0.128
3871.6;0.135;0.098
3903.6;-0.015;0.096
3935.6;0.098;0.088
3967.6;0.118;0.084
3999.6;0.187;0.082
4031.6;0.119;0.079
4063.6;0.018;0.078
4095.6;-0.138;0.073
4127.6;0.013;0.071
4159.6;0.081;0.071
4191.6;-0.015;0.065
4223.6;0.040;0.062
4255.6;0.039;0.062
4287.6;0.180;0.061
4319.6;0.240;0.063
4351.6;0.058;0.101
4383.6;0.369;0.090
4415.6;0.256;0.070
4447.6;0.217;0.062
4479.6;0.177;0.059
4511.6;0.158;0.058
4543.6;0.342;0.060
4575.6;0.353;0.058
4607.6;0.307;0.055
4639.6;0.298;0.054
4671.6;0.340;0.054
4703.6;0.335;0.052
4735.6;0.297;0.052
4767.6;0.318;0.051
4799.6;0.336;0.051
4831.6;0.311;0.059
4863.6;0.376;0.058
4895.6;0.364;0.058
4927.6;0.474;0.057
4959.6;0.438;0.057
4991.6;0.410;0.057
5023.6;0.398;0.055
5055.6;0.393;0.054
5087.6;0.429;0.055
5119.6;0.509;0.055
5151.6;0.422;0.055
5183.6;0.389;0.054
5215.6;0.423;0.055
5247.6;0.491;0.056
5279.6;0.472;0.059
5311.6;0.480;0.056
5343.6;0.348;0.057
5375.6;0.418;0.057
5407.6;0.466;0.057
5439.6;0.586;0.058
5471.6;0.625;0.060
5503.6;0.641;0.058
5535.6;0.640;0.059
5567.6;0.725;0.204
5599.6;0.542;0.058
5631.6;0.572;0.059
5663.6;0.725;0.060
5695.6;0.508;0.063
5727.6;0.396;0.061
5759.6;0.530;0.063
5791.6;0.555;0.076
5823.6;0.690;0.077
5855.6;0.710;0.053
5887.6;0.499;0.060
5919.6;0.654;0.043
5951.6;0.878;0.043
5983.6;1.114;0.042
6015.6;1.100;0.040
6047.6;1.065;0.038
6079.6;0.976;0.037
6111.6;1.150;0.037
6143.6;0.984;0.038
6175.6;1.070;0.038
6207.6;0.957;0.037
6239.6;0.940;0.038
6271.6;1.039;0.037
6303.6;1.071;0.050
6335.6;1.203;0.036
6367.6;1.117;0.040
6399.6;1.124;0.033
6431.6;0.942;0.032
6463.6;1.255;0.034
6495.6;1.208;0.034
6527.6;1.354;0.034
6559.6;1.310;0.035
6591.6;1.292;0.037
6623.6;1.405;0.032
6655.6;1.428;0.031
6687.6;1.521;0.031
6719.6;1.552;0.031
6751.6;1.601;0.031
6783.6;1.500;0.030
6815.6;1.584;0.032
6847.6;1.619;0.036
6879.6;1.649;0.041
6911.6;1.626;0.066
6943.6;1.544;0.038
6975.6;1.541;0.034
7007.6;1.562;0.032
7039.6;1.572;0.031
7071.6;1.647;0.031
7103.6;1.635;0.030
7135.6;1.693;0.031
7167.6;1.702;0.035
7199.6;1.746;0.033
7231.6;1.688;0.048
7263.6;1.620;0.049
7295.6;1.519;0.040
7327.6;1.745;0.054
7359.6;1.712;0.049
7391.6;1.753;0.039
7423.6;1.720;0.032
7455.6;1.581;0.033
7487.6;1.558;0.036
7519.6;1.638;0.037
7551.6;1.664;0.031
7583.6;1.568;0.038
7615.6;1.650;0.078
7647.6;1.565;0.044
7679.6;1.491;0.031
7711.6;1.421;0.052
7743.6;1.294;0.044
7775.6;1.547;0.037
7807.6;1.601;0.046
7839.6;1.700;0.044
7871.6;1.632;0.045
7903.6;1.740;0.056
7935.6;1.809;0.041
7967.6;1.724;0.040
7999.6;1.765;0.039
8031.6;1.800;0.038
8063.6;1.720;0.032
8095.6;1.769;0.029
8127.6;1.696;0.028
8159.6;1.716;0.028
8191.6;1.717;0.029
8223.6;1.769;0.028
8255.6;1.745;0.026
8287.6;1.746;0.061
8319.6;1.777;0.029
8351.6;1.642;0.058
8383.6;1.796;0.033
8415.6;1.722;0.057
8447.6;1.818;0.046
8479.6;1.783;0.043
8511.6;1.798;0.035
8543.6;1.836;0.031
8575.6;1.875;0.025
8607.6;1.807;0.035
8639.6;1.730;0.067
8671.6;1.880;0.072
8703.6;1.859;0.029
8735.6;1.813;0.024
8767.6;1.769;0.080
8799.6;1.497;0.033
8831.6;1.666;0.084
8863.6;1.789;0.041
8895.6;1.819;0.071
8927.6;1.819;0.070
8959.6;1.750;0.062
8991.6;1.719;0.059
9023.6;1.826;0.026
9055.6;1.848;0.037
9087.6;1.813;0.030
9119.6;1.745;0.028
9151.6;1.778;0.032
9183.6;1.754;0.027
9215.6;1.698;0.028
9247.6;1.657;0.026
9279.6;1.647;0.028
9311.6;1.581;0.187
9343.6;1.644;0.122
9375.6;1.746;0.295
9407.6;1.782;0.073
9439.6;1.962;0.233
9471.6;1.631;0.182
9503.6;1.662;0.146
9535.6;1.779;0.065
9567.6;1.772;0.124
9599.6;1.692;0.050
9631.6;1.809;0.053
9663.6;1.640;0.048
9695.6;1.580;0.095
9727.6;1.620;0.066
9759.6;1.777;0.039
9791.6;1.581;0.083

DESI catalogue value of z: 0.494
